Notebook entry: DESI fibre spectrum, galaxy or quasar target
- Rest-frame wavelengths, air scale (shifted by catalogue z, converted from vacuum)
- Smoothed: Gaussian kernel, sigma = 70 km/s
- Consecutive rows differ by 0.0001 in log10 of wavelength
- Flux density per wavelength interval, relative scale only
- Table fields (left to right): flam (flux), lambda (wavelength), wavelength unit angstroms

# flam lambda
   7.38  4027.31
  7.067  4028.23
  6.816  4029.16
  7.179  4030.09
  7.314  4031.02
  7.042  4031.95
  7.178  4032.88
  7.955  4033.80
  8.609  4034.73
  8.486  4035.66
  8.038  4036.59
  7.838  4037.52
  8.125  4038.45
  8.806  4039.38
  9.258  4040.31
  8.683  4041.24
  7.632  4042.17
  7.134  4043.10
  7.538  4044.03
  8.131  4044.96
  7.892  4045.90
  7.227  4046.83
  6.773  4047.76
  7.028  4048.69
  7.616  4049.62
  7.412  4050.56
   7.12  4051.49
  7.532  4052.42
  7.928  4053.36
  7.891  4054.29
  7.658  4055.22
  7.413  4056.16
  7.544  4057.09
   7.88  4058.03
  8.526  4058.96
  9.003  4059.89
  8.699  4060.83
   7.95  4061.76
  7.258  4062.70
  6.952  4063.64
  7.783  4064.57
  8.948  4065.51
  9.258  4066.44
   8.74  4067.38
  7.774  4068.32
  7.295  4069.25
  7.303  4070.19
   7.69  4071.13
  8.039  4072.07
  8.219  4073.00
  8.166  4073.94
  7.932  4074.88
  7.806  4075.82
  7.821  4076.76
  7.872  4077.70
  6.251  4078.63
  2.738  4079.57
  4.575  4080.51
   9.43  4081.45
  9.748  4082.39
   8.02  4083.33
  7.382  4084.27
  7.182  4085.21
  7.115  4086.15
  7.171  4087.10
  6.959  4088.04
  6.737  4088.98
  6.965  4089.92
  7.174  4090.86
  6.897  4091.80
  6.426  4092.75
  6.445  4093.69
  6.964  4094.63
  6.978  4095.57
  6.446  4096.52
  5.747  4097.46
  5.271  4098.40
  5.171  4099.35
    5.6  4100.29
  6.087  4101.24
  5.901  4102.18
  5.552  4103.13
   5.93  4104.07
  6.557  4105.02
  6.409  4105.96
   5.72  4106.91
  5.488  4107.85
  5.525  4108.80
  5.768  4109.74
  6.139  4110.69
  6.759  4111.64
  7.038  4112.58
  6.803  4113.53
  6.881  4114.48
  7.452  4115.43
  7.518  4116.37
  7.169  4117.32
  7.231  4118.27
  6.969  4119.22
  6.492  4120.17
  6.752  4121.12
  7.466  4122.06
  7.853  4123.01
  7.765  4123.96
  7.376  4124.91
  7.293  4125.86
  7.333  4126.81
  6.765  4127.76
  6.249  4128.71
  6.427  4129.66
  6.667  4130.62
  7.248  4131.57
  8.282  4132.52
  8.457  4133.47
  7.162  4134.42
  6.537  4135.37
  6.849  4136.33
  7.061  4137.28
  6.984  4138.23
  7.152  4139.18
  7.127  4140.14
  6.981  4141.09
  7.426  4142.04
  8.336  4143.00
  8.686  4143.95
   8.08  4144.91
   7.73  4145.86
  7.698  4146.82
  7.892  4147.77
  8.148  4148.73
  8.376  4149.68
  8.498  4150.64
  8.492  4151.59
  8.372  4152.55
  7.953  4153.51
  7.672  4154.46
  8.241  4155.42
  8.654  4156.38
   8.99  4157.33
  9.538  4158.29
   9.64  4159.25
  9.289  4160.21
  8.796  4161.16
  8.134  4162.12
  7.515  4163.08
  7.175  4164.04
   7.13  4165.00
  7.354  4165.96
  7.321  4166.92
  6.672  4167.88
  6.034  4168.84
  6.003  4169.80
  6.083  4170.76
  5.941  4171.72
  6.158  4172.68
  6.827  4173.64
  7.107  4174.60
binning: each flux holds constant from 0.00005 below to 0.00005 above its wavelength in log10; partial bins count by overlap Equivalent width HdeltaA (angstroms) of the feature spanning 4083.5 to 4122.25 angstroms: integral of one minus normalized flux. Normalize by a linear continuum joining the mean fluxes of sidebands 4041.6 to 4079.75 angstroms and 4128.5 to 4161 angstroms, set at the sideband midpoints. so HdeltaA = 6.1 angstroms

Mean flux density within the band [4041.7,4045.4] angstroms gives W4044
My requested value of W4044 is 7.61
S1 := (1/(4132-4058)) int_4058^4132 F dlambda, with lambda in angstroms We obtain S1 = 7.04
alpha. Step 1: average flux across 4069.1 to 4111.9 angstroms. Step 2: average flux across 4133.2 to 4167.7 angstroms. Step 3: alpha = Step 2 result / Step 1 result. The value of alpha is 1.2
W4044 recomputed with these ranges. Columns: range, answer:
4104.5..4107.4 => 6.22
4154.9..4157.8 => 8.62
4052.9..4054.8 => 7.93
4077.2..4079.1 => 7.1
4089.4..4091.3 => 7.07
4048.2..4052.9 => 7.33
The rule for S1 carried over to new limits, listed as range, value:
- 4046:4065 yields 7.67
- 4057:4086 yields 7.73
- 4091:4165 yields 7.2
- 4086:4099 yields 6.64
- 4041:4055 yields 7.55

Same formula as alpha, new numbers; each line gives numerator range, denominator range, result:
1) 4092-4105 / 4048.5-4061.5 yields 0.78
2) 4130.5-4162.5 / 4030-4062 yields 1.02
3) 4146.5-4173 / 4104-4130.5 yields 1.15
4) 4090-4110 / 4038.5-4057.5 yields 0.79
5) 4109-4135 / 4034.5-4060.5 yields 0.90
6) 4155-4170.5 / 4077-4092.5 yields 1.12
